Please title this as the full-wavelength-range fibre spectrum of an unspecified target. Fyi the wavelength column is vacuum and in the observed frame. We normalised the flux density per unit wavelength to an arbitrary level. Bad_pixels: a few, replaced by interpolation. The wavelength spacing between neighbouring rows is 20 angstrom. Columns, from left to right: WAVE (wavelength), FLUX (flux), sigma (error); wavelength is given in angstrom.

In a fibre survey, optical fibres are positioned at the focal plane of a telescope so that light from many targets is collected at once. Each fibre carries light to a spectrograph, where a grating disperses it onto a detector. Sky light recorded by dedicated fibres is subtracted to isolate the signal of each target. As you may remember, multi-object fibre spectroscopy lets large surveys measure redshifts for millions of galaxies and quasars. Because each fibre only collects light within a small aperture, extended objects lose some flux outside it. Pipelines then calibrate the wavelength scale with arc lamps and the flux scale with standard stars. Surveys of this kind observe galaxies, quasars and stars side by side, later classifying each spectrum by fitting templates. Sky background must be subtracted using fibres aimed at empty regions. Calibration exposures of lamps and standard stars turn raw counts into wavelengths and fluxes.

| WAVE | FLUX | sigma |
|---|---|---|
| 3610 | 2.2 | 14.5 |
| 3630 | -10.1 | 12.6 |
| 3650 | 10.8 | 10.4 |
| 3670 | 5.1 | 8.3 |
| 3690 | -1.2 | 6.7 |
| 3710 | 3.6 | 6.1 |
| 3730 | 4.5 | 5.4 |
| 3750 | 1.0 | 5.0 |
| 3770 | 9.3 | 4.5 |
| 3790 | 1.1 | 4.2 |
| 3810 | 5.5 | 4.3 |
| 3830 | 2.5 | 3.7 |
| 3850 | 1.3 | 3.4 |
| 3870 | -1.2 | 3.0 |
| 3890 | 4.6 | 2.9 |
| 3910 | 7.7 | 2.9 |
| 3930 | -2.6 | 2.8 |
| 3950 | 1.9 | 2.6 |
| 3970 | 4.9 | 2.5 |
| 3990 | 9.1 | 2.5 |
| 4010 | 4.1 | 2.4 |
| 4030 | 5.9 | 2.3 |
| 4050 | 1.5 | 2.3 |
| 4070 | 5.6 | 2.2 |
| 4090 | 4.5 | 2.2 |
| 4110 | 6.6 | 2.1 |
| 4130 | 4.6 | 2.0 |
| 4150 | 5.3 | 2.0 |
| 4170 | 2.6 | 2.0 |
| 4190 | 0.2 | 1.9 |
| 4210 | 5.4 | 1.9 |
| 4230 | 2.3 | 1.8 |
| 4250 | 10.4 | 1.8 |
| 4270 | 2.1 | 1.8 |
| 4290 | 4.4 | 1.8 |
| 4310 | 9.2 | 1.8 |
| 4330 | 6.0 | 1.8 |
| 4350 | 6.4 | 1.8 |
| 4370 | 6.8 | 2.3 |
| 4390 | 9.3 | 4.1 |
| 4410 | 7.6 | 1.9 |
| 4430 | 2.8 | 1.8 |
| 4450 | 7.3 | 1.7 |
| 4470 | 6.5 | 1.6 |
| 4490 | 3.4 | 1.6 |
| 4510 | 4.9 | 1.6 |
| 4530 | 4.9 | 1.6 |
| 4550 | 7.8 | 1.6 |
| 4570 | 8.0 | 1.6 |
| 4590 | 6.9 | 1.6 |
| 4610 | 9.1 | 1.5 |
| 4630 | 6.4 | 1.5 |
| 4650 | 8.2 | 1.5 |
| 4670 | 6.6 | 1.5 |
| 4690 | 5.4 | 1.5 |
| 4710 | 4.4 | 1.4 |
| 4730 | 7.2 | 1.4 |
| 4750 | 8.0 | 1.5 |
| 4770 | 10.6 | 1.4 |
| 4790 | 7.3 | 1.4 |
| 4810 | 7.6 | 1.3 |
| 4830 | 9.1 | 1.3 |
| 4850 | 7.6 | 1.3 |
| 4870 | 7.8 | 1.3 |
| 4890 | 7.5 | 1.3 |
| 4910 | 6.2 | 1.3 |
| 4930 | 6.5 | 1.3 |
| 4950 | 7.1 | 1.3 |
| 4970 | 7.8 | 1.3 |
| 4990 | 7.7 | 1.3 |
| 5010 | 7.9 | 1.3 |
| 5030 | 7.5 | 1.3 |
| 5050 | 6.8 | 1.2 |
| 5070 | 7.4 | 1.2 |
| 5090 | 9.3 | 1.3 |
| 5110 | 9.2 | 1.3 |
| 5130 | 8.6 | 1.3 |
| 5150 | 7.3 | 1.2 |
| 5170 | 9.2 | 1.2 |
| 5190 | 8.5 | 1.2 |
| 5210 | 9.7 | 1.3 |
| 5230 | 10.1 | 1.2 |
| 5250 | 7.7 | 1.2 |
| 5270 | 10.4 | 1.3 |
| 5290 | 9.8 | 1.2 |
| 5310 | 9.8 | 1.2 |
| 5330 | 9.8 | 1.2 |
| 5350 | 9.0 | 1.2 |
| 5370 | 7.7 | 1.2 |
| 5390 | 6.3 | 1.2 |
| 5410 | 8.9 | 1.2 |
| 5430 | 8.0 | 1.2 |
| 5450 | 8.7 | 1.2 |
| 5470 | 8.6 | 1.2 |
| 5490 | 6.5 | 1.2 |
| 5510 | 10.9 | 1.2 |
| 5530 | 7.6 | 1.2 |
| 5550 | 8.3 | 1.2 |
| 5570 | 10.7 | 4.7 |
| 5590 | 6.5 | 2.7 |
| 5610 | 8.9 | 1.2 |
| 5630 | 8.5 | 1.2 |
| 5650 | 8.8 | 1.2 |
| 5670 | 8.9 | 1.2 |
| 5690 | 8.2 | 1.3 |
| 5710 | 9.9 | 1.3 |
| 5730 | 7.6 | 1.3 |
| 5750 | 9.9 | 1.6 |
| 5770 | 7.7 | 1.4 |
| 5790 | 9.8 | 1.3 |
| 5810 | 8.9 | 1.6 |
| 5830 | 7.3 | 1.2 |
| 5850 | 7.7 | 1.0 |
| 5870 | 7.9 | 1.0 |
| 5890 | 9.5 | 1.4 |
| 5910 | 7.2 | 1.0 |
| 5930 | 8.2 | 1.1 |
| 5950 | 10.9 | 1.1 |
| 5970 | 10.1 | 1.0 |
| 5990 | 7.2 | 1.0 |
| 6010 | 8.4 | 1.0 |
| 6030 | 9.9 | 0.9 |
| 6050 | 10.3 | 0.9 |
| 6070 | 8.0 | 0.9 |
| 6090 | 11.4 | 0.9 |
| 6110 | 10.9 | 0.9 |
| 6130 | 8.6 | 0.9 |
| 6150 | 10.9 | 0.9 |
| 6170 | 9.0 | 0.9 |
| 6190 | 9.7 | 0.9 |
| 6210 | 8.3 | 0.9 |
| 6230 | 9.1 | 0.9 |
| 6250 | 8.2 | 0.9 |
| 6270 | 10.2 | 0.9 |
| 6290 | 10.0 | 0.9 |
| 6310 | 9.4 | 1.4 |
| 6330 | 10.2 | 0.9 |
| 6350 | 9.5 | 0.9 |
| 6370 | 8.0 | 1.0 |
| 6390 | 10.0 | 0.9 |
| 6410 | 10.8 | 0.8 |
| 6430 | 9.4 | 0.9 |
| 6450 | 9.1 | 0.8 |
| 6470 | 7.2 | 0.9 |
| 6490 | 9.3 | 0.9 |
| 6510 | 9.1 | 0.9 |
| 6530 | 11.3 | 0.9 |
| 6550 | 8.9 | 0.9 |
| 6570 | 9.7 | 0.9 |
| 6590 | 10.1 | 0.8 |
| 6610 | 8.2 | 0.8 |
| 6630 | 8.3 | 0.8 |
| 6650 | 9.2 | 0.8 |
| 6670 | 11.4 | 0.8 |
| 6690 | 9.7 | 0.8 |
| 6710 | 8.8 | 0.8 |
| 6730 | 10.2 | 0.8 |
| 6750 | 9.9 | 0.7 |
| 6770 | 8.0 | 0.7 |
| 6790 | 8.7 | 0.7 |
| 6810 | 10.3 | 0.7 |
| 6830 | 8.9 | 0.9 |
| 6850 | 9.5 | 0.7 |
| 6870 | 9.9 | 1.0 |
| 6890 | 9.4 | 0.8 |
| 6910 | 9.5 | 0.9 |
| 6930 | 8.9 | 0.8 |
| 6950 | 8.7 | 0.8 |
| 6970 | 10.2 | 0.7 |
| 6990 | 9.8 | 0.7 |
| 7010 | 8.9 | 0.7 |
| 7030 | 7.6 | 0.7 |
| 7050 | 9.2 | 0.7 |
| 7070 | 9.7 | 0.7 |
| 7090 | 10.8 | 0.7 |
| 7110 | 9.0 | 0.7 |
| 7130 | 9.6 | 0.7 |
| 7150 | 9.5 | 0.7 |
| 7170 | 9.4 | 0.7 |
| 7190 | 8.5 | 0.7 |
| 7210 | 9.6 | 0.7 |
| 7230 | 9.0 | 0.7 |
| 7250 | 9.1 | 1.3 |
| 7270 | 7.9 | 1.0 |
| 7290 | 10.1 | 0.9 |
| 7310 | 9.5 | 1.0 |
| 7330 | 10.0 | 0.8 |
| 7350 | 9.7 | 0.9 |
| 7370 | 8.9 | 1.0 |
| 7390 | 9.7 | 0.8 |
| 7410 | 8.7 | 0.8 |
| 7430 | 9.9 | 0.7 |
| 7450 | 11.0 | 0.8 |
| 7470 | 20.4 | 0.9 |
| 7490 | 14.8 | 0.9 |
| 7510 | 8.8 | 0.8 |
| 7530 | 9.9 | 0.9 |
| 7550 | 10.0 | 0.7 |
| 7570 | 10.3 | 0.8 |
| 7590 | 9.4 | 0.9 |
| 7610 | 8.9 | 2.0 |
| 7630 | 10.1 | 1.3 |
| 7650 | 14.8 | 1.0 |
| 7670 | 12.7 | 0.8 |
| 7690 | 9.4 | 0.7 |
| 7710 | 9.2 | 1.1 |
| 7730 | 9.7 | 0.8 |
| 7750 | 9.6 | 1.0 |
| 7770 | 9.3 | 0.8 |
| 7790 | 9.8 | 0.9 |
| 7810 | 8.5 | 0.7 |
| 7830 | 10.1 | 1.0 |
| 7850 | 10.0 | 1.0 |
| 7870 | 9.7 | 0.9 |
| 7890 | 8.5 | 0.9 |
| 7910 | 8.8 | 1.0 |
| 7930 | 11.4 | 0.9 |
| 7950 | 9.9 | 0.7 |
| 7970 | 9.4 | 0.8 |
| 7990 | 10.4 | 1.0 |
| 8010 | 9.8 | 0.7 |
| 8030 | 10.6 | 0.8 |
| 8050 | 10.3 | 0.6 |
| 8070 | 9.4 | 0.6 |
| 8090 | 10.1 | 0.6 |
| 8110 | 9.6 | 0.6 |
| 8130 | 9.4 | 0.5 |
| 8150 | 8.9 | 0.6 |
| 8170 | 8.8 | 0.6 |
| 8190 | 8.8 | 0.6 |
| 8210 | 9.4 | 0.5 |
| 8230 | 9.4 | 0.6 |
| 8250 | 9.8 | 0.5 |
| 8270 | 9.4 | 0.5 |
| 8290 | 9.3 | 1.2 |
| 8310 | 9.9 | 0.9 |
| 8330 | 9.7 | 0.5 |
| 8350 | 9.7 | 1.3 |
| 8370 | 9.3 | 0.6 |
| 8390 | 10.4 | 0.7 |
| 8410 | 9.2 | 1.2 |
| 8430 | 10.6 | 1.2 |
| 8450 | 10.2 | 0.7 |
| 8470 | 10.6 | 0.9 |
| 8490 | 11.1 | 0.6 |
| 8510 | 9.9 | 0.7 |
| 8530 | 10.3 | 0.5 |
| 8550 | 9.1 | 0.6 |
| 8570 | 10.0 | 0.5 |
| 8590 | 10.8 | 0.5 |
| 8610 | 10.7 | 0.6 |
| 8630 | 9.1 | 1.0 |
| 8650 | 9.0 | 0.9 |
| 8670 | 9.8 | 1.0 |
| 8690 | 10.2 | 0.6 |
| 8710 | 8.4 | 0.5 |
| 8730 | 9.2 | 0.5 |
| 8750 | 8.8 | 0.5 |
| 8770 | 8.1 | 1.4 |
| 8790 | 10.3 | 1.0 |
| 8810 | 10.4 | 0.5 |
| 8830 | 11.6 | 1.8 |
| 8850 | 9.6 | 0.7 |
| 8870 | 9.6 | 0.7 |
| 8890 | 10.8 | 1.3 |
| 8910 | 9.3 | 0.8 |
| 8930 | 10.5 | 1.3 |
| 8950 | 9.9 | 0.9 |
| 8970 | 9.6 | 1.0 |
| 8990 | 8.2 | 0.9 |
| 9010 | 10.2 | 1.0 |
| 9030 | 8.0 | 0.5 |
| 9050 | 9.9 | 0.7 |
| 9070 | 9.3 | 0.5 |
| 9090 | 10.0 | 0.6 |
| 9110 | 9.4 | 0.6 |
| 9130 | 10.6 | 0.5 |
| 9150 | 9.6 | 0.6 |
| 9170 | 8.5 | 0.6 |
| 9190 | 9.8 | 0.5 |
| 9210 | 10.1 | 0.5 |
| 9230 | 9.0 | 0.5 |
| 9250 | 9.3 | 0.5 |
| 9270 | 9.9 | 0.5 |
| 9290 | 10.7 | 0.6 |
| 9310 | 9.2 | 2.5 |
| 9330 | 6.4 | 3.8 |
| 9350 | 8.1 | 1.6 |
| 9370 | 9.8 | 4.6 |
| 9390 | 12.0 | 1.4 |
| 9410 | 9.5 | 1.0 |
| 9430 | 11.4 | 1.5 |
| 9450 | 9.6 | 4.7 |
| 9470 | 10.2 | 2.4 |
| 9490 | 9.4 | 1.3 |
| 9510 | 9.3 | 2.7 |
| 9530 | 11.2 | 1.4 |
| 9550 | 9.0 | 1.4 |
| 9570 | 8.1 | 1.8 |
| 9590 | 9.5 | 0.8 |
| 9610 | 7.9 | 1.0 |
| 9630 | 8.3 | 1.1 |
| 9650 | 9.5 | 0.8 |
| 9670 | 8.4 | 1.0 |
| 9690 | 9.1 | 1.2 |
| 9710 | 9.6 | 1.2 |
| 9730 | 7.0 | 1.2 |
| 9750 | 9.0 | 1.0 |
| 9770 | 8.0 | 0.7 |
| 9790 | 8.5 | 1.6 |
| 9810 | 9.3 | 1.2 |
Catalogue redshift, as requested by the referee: 0.14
